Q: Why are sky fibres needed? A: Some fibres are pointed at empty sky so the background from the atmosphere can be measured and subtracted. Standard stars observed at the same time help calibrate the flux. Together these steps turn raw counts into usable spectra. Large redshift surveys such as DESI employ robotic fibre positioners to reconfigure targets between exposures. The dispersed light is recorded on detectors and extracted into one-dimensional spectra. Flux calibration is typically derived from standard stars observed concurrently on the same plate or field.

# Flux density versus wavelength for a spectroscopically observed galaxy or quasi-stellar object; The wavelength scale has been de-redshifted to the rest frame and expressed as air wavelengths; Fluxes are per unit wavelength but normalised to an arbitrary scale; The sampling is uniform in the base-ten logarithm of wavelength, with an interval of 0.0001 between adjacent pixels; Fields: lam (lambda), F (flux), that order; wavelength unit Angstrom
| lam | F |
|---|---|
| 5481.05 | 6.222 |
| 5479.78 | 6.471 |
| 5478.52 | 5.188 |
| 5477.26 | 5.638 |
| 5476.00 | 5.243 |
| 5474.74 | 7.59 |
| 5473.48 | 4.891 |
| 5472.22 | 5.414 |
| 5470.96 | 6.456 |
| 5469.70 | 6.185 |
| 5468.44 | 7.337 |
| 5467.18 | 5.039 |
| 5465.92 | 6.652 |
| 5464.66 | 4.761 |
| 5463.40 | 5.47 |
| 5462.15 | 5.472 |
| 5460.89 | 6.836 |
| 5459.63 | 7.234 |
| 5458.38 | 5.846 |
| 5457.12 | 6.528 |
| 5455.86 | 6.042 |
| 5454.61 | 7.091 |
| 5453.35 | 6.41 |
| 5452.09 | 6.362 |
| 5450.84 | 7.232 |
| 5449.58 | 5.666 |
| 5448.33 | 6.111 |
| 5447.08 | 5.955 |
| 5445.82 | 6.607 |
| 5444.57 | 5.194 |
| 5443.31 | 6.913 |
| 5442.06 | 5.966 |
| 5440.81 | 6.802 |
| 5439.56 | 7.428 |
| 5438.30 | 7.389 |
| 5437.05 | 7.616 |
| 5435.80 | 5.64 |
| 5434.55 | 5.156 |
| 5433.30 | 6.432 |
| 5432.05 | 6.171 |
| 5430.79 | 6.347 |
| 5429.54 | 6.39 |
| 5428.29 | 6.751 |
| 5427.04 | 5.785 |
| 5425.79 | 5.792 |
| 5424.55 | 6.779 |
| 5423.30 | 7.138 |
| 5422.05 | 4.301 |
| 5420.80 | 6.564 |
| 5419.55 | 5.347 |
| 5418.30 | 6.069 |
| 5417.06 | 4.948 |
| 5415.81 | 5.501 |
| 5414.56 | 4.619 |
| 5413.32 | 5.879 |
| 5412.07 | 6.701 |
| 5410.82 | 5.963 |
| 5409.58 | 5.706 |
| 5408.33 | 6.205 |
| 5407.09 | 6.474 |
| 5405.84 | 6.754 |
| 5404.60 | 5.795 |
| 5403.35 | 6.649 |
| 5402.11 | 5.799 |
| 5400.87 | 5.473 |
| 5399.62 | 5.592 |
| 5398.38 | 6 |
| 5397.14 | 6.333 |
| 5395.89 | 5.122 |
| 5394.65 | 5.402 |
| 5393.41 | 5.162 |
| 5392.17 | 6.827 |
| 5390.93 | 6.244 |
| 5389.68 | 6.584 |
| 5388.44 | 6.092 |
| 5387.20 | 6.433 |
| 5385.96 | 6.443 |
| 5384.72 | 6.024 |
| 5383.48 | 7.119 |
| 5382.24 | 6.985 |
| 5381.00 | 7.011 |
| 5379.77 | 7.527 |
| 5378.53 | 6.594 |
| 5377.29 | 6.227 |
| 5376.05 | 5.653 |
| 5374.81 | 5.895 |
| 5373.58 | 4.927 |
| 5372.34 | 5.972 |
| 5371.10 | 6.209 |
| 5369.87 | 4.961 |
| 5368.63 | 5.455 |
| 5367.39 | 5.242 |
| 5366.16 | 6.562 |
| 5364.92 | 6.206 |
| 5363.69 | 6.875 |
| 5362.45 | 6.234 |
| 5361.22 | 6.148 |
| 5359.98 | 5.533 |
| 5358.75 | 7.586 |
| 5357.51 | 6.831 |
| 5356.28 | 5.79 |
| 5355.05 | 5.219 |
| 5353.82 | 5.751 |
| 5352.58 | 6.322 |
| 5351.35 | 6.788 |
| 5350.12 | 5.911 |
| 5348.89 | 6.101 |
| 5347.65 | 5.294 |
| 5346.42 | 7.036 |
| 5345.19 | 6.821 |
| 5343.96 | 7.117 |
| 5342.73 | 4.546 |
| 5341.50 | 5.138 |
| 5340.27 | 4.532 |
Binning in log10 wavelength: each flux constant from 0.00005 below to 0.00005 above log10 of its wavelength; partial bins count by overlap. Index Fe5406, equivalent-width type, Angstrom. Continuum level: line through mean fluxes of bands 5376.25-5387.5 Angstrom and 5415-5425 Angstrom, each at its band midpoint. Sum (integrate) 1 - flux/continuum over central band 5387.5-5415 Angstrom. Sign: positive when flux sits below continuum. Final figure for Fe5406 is 1.0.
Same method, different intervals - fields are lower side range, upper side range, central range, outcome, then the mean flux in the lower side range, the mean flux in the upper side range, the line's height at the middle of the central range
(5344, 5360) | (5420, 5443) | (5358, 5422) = 2.68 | 6.29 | 6.36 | 6.32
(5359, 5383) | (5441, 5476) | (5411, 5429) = 0.86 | 6.15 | 6.19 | 6.17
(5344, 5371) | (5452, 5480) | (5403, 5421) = 0.58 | 6.15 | 6.08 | 6.12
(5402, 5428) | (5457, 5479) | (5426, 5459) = -2.22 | 5.96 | 5.98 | 5.97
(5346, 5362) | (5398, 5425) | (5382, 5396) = -0.48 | 6.17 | 5.91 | 6.01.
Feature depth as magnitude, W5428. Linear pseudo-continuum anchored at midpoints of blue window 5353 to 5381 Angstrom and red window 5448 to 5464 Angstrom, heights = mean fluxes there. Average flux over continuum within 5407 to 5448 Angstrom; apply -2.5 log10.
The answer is 0.02 mag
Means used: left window 6.09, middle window 6.13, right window 6.34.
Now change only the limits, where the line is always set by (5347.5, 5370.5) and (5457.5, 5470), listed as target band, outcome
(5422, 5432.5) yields -0.032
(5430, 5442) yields -0.076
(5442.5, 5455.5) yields -0.045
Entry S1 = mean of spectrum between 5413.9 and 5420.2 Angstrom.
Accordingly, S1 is 5.31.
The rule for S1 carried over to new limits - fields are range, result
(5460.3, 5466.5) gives 5.83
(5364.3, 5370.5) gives 5.69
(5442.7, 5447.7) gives 6.15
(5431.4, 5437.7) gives 6.21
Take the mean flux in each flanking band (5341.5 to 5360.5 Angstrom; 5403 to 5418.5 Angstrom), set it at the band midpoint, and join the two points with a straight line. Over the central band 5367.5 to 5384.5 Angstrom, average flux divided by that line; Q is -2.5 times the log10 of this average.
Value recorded -0.02 mag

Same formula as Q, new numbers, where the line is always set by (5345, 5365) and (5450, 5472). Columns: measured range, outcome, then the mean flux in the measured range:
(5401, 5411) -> 0.02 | 6.15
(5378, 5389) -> -0.07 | 6.7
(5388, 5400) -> 0.06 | 5.94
